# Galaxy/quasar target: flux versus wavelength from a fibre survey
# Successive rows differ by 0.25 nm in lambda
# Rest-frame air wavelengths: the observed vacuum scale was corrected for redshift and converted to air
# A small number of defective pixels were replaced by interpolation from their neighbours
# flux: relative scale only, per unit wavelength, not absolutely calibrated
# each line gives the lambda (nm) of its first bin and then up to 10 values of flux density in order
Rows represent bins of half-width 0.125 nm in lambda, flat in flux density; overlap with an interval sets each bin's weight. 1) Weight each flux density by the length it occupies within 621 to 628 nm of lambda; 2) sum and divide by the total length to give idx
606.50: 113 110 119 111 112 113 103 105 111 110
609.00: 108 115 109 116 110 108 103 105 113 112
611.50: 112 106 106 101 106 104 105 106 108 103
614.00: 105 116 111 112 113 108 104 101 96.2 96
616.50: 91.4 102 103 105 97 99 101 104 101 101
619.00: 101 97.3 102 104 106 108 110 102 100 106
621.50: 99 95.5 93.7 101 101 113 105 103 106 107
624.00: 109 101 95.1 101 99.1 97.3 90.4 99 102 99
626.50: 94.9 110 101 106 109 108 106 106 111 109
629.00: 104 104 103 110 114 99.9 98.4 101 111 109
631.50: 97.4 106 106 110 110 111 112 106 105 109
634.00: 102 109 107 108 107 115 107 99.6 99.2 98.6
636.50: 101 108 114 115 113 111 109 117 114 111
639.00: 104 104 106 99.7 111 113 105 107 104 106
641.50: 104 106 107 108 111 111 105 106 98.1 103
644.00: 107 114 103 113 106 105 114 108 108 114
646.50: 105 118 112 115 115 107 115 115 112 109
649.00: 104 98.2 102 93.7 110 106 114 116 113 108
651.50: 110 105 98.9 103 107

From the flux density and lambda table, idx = 102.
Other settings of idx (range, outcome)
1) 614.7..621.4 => 103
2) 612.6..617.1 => 105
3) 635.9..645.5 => 107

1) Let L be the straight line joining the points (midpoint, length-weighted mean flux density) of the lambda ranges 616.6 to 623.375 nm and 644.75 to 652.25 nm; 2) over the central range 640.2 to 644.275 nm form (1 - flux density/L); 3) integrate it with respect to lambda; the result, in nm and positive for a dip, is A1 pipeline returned 0.03 nm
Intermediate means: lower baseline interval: 102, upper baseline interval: 109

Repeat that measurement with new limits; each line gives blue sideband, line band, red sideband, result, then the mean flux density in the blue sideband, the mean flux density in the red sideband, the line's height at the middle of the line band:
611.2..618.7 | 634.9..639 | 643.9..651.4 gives -0.03 nm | 104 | 109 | 108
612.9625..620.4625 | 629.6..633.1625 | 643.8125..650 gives -0.02 nm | 104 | 109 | 106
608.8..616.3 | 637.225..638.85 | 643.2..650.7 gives -0.07 nm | 107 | 108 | 108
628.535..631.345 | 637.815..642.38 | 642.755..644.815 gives -0.06 nm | 106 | 106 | 106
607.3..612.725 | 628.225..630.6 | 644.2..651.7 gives 0.07 nm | 109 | 109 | 109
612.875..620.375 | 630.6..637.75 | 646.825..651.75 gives -0.03 nm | 104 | 109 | 107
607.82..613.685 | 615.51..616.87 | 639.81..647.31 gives 0.13 nm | 108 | 108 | 108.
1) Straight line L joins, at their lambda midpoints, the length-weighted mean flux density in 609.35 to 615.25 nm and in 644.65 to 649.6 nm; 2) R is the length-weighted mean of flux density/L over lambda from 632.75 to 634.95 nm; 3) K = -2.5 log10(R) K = 0.018 mag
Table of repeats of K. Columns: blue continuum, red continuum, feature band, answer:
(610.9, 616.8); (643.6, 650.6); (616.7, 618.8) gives 0.05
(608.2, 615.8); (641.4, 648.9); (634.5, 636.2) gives 0.03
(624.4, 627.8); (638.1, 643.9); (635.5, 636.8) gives 0.04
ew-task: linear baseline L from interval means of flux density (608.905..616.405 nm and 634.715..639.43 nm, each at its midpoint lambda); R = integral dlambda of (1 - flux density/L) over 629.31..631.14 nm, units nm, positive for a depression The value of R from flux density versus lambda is 0.04 nm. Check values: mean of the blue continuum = 107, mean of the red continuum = 108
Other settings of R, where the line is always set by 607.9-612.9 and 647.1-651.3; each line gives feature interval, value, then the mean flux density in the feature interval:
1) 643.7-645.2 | 0.02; 108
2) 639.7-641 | 0.02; 107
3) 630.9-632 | 0.03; 106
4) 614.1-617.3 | 0.11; 104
